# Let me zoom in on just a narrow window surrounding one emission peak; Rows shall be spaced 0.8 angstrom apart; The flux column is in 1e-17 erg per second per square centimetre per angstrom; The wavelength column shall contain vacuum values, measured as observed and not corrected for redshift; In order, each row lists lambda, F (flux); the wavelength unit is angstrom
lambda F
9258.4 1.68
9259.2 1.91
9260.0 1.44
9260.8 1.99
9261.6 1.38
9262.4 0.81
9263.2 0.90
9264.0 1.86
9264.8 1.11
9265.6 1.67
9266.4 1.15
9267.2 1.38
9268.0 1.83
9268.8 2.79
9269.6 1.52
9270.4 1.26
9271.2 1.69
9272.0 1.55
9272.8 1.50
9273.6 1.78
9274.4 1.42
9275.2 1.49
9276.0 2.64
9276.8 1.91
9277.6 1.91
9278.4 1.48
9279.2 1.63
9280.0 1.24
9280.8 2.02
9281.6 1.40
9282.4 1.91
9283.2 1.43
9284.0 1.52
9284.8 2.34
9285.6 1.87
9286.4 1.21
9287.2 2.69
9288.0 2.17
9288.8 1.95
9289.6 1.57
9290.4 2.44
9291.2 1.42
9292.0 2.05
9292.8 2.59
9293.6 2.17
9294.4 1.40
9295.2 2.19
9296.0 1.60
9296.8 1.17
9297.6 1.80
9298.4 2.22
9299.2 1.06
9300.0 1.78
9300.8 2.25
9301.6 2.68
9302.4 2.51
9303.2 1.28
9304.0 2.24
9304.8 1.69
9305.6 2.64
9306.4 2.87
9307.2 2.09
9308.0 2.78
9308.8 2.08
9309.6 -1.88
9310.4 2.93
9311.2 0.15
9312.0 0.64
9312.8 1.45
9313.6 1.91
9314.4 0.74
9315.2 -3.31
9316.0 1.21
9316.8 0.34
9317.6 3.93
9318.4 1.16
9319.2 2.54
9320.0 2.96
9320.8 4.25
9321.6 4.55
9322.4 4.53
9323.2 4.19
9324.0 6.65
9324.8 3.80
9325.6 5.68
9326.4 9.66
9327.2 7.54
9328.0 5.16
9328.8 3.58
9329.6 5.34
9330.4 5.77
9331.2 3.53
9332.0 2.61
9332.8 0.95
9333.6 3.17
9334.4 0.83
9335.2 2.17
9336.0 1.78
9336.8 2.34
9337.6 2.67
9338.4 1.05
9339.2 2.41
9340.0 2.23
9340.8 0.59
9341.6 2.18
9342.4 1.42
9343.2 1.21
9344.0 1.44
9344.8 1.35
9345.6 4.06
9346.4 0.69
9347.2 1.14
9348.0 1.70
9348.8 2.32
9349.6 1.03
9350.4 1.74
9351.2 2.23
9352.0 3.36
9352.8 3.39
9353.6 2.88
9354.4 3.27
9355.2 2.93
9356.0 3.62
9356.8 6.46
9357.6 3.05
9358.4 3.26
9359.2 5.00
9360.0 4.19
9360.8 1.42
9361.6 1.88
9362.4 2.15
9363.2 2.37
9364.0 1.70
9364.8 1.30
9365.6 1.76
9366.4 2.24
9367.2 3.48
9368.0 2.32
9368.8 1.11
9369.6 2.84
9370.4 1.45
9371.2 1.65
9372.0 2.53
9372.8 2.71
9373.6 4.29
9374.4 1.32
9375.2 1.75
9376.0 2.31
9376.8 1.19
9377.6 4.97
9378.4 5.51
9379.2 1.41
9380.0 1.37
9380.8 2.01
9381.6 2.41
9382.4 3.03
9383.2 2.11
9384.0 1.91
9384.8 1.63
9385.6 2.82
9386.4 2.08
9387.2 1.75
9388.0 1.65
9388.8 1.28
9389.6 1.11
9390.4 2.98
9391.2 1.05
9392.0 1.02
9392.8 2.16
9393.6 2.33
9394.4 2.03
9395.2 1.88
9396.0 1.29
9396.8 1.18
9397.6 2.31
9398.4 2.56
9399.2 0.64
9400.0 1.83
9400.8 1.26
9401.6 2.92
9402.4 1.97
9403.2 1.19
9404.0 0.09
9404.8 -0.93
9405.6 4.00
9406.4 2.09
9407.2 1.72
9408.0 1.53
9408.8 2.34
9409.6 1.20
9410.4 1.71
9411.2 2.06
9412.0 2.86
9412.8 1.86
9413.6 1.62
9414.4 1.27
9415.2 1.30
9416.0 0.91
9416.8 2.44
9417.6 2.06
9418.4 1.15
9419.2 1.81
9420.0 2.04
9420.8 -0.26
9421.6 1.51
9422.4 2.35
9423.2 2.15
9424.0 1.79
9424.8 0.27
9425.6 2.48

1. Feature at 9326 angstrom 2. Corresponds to Halpha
